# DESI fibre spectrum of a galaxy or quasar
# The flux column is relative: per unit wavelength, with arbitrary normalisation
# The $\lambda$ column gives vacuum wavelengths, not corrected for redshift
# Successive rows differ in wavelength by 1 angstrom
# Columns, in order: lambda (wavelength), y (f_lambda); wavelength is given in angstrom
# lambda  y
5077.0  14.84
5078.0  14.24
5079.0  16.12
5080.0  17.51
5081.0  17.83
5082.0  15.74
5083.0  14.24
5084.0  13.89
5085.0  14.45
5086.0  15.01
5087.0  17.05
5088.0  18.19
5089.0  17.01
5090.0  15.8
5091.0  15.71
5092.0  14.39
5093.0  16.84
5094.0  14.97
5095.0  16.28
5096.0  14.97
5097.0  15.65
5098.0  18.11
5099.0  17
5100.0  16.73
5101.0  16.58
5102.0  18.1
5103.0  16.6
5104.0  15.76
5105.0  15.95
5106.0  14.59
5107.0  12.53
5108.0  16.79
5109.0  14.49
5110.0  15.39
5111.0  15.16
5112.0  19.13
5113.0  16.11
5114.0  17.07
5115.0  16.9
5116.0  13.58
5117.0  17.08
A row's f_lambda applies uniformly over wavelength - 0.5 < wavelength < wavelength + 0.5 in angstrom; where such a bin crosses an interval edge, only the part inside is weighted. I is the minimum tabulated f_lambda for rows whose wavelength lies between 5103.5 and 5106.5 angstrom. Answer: 14.59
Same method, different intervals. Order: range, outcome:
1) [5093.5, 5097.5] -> 14.97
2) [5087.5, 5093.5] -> 14.39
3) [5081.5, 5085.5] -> 13.89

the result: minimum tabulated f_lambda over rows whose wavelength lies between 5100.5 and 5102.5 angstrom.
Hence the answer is 16.58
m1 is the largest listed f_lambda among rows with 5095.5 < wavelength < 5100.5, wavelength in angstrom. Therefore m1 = 18.11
